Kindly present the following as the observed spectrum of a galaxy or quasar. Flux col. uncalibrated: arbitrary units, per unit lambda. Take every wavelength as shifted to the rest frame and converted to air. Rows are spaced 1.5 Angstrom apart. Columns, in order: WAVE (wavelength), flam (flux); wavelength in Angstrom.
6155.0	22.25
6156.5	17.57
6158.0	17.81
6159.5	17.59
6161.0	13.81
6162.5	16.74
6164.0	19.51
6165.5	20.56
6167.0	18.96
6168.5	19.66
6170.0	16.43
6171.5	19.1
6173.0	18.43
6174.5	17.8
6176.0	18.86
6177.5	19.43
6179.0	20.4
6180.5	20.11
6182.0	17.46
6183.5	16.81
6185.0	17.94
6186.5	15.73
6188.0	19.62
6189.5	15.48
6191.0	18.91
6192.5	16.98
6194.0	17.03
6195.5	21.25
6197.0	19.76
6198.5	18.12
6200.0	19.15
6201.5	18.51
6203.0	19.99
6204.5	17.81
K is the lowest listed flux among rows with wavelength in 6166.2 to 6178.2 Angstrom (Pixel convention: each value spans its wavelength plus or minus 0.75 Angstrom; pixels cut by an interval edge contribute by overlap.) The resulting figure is 16.43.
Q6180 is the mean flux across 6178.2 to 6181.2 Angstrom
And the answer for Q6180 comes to 20.2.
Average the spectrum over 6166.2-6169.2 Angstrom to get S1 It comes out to 19.3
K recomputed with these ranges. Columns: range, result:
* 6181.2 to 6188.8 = 15.73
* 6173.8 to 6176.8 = 17.8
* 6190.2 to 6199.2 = 16.98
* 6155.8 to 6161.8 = 13.81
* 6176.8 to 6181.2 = 19.43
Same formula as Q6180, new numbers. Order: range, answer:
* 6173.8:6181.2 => 19.3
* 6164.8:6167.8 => 19.7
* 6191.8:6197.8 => 18.8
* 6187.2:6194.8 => 17.6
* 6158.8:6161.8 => 15.7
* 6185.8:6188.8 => 17.7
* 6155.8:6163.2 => 16.7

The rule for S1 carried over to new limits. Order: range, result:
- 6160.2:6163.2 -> 15.3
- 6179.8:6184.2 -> 18.1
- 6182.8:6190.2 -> 17.1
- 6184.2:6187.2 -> 16.9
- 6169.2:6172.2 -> 17.8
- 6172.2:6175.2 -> 18.1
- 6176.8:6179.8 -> 19.9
